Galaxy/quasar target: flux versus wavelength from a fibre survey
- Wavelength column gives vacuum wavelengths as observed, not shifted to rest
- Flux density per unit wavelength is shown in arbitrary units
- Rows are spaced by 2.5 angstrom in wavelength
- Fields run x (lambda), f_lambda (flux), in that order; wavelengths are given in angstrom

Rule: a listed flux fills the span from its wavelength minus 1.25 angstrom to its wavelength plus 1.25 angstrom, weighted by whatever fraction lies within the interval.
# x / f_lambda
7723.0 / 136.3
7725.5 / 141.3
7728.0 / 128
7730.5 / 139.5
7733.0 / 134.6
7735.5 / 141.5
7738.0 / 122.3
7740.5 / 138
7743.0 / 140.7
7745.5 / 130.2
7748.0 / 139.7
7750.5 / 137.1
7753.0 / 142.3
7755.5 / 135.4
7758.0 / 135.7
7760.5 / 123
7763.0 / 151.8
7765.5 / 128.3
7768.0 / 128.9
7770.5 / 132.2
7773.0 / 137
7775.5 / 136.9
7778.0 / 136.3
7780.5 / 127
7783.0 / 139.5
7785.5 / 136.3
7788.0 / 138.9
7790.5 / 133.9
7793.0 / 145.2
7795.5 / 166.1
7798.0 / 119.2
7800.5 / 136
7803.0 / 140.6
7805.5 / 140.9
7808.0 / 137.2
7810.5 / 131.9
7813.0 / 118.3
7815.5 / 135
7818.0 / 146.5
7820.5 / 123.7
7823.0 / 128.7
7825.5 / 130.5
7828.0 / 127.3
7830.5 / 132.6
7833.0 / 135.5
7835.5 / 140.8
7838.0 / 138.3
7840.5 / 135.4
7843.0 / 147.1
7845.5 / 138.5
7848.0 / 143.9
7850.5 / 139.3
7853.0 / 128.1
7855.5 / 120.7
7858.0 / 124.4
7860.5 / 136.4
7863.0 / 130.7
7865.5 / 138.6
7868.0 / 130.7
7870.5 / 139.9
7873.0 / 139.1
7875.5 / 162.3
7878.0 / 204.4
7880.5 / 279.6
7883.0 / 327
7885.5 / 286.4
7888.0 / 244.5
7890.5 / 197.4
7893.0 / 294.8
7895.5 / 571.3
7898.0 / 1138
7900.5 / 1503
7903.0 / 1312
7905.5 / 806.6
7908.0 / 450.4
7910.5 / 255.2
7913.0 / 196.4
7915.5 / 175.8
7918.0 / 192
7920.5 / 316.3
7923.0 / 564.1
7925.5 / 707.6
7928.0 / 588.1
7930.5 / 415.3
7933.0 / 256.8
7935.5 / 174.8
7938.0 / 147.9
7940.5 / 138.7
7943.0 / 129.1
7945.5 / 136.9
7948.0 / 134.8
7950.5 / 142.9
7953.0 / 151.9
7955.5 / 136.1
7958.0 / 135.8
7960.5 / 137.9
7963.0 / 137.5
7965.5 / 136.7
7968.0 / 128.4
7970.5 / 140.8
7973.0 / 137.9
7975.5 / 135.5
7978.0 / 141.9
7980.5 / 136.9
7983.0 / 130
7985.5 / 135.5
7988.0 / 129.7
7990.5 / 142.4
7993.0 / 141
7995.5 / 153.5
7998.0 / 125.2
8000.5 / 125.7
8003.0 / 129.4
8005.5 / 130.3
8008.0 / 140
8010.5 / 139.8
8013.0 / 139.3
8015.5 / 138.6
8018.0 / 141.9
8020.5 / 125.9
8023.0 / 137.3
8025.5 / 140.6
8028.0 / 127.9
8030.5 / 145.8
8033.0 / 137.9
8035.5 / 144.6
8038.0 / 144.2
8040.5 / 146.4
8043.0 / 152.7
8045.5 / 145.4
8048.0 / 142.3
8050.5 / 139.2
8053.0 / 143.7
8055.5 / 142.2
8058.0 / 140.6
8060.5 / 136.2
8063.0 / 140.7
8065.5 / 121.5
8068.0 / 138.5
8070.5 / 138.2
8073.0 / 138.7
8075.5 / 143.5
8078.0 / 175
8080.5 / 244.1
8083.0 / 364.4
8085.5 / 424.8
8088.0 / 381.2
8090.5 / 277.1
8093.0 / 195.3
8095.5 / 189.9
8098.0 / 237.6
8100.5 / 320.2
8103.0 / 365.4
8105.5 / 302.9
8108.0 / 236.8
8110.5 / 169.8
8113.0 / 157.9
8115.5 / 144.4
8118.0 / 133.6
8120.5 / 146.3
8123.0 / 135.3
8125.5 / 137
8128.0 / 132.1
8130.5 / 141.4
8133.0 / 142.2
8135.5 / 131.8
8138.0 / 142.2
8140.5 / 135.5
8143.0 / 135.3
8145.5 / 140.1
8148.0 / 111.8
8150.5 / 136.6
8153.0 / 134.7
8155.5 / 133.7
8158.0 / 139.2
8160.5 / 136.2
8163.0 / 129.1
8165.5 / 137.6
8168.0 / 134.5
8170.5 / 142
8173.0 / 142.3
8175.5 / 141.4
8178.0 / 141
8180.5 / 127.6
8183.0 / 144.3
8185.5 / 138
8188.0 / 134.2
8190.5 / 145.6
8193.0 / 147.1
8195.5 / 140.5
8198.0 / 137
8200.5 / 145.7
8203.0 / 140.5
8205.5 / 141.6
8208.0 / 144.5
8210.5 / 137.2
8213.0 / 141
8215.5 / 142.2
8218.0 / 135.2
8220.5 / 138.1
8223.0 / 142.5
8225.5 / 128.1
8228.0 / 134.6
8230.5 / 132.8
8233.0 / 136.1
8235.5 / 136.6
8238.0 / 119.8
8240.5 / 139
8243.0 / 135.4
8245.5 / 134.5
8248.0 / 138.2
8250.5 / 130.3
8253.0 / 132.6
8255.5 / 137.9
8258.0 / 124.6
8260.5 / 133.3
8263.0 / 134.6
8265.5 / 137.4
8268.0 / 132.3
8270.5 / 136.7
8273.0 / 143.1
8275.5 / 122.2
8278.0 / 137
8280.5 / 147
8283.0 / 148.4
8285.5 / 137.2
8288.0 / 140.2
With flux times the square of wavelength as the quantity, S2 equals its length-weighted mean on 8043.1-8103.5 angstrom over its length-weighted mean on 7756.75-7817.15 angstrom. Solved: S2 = 1.62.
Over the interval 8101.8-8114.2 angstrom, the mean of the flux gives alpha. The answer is 246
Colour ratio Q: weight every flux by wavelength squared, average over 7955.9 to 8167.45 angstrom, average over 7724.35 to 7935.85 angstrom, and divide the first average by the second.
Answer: 0.7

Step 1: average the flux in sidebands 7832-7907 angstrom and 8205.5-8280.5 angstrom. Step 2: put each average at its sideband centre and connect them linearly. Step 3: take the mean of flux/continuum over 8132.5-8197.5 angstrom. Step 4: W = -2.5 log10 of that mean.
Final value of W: 0.26 mag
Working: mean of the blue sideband 322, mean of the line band 137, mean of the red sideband 135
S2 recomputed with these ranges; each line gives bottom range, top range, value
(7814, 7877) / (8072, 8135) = 1.70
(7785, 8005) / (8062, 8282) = 0.74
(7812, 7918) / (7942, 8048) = 0.51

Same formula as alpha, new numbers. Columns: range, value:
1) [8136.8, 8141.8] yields 139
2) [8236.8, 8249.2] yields 133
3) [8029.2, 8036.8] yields 143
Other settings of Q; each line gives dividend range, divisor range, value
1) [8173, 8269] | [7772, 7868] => 1.12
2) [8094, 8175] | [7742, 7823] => 1.32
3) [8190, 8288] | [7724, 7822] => 1.13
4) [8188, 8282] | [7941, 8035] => 1.06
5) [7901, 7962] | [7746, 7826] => 2.59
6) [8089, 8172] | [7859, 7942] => 0.47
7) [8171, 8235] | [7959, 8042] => 1.07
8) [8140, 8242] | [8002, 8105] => 0.79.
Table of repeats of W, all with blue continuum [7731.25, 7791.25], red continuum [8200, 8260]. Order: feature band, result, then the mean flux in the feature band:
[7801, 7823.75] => 0.01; 134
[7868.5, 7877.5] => -0.11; 151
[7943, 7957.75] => -0.03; 139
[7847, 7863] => 0.03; 132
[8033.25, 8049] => -0.07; 145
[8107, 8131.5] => -0.13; 153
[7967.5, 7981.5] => -0.01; 137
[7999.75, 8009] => 0.03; 131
